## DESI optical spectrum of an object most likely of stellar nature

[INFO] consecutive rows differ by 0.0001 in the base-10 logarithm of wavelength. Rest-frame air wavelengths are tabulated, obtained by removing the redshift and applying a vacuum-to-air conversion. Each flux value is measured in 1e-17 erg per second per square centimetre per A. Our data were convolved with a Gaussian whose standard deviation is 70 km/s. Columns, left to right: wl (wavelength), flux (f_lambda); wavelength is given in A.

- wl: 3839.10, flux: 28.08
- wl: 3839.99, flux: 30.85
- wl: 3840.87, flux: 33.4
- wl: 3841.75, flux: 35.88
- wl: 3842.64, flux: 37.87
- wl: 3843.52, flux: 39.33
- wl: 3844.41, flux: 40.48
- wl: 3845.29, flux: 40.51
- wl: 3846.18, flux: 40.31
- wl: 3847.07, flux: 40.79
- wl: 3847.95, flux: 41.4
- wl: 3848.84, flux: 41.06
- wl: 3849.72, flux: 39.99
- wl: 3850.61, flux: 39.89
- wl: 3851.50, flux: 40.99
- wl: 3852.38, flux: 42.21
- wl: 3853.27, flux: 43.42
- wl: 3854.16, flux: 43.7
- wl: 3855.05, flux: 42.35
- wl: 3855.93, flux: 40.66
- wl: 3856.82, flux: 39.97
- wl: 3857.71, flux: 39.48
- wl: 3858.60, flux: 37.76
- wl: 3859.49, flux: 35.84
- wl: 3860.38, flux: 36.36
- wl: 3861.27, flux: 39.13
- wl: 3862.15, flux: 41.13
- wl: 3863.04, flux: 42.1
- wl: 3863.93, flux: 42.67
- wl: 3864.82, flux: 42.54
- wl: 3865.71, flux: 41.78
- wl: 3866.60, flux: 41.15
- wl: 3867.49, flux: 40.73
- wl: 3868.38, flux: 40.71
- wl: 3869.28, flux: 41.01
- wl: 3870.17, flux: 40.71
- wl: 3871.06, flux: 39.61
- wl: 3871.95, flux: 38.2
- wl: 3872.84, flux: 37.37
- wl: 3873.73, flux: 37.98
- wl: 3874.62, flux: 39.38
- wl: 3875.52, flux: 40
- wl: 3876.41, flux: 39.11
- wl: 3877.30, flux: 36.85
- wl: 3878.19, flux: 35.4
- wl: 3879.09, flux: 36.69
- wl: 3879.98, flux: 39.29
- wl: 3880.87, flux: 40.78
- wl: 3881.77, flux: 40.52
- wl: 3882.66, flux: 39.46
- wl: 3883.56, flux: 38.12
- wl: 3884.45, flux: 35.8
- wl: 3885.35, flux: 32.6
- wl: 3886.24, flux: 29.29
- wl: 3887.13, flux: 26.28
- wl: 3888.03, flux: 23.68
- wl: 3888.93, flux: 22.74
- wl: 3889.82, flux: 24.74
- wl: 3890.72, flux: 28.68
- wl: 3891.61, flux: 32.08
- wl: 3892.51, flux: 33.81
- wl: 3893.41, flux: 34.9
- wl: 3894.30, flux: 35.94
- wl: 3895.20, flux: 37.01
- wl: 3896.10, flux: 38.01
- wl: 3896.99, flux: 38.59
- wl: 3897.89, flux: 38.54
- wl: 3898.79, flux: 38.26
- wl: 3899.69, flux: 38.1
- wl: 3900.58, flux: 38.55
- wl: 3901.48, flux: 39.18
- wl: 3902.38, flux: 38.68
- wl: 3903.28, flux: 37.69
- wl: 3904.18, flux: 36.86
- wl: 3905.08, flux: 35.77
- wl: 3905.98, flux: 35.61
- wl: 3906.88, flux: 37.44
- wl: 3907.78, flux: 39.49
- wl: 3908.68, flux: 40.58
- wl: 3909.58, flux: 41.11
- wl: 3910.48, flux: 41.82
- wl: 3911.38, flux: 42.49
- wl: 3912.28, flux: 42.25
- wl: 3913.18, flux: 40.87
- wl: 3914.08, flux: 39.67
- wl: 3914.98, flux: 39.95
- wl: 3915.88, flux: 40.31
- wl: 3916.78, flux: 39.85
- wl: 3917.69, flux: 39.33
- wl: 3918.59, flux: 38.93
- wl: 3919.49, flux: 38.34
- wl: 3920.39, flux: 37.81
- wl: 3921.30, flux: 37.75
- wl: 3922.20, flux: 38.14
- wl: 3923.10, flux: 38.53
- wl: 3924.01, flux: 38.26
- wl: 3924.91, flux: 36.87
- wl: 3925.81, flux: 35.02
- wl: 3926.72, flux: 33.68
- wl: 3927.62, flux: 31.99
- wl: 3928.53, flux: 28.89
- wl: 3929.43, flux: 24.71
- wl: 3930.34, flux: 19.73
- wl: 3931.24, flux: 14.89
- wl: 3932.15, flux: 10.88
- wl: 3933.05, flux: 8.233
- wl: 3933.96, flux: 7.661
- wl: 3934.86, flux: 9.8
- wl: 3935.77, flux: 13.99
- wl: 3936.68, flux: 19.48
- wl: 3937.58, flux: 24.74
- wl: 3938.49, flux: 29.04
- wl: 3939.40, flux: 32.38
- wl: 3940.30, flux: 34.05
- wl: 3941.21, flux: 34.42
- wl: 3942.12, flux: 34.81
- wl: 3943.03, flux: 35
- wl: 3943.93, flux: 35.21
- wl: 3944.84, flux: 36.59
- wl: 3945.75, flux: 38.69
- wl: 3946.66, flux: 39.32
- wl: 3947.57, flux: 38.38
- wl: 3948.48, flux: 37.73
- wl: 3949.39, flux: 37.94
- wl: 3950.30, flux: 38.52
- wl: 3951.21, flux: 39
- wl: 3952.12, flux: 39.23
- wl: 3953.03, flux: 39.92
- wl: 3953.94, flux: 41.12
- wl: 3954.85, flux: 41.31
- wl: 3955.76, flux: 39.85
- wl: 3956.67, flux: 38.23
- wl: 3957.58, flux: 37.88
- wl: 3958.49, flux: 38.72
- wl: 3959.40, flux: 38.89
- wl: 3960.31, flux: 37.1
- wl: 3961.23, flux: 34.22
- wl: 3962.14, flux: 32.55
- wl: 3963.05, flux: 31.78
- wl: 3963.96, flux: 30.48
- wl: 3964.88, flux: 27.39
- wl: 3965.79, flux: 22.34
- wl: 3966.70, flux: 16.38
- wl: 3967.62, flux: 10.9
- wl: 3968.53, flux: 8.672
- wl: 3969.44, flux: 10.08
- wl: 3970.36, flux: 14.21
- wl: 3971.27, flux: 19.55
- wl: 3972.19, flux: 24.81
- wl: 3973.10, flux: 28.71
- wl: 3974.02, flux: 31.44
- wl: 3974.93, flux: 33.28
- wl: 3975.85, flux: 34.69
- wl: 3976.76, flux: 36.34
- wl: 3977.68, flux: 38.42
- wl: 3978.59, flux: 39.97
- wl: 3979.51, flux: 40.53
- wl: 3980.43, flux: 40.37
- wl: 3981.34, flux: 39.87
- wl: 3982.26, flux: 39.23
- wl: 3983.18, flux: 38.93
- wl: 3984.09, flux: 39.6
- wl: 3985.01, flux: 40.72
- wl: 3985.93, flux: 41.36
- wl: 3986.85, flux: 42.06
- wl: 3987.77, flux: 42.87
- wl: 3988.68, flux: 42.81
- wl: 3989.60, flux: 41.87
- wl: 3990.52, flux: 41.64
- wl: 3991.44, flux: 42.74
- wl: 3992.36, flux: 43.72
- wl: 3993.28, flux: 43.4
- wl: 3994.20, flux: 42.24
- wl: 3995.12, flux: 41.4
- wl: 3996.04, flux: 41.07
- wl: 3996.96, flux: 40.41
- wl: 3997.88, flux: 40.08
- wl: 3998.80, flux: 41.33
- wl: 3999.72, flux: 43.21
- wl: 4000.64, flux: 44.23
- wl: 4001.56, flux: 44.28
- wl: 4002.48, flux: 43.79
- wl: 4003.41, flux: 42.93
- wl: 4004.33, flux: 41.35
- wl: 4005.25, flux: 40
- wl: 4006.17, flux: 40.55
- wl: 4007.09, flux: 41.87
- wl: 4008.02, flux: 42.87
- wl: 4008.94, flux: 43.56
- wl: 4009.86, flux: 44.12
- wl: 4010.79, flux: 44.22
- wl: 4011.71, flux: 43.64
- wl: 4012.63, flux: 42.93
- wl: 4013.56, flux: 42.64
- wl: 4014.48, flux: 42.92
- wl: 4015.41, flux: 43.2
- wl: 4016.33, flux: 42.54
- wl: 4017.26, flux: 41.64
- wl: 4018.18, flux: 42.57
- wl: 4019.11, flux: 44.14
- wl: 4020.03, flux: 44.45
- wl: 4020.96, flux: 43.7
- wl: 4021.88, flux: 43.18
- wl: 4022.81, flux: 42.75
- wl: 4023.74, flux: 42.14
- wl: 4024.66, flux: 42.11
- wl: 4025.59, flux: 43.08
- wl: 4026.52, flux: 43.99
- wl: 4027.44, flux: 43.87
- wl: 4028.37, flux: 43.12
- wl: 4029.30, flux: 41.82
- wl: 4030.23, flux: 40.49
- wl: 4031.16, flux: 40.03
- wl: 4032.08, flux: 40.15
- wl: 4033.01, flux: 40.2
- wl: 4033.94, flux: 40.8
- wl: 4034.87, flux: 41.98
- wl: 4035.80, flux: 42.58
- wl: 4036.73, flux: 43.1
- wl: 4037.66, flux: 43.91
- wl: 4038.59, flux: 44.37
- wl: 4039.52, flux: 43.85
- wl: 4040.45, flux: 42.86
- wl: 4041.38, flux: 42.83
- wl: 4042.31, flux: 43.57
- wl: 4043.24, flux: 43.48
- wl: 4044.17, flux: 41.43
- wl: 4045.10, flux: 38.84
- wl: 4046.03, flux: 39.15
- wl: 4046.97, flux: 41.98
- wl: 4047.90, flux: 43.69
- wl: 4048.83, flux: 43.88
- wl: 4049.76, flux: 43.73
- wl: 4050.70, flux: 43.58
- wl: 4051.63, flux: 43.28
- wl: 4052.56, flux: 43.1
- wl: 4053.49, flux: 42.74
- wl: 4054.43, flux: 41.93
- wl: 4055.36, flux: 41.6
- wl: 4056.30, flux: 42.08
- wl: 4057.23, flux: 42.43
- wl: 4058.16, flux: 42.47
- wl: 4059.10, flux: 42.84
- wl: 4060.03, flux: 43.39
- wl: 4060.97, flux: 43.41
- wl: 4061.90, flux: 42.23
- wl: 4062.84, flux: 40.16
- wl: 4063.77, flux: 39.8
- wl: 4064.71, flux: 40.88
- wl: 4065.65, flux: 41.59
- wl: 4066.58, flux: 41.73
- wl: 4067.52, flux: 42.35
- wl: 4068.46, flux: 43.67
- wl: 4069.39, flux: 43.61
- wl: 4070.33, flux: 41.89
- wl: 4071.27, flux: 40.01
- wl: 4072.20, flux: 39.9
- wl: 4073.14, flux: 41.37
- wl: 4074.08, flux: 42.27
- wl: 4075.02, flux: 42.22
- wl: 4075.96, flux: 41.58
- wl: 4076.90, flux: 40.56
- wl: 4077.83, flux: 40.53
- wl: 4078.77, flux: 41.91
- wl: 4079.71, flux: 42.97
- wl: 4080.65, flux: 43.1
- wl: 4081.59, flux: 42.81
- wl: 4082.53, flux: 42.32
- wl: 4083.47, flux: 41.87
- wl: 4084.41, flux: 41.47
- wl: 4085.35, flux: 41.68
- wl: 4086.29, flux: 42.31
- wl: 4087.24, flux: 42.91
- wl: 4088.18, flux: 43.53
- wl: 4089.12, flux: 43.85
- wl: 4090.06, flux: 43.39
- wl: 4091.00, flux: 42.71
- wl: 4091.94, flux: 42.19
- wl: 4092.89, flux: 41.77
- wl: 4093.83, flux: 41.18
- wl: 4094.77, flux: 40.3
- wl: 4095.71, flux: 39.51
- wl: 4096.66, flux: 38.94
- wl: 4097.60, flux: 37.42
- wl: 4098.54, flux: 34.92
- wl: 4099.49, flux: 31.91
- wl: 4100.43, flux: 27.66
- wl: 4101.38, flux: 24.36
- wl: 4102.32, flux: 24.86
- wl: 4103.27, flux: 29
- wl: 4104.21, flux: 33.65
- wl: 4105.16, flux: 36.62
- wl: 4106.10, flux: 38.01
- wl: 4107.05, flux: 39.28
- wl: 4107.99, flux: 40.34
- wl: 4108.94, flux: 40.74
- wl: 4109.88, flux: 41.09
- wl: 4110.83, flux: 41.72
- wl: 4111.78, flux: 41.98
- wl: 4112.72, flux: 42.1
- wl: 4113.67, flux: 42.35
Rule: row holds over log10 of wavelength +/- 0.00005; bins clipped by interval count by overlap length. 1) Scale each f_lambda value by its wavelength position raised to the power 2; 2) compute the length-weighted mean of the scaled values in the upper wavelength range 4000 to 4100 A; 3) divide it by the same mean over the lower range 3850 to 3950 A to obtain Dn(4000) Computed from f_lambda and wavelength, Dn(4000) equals 1.28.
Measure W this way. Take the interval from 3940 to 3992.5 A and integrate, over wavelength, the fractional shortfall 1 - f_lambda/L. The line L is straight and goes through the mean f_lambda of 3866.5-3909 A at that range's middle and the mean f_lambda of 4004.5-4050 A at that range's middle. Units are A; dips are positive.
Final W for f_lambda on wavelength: 6.8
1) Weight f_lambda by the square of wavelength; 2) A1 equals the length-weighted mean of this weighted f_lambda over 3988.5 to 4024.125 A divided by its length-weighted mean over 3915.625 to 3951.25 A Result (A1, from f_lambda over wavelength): 1.4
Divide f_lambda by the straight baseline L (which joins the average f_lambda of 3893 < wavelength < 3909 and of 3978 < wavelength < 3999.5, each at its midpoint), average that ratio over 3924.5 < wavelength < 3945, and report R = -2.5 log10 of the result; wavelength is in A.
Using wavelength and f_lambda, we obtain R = 0.46 mag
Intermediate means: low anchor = 37.7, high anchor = 41.2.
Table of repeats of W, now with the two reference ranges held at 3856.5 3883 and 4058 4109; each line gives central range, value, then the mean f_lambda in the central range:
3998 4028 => -2.4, 42.9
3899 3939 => 6.8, 32.8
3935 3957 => 2.8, 34.6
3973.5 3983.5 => 0.6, 37.5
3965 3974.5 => 4.9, 19.1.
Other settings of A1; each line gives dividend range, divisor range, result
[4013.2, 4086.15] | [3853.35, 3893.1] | 1.24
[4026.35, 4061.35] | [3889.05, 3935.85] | 1.35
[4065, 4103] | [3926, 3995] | 1.32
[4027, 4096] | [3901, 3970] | 1.37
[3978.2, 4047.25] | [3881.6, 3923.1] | 1.22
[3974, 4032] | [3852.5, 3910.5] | 1.18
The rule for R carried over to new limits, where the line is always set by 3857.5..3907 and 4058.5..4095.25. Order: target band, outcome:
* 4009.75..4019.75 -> -0.07 mag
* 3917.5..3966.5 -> 0.20 mag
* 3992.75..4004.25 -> -0.06 mag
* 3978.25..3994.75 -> -0.04 mag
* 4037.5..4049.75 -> -0.04 mag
